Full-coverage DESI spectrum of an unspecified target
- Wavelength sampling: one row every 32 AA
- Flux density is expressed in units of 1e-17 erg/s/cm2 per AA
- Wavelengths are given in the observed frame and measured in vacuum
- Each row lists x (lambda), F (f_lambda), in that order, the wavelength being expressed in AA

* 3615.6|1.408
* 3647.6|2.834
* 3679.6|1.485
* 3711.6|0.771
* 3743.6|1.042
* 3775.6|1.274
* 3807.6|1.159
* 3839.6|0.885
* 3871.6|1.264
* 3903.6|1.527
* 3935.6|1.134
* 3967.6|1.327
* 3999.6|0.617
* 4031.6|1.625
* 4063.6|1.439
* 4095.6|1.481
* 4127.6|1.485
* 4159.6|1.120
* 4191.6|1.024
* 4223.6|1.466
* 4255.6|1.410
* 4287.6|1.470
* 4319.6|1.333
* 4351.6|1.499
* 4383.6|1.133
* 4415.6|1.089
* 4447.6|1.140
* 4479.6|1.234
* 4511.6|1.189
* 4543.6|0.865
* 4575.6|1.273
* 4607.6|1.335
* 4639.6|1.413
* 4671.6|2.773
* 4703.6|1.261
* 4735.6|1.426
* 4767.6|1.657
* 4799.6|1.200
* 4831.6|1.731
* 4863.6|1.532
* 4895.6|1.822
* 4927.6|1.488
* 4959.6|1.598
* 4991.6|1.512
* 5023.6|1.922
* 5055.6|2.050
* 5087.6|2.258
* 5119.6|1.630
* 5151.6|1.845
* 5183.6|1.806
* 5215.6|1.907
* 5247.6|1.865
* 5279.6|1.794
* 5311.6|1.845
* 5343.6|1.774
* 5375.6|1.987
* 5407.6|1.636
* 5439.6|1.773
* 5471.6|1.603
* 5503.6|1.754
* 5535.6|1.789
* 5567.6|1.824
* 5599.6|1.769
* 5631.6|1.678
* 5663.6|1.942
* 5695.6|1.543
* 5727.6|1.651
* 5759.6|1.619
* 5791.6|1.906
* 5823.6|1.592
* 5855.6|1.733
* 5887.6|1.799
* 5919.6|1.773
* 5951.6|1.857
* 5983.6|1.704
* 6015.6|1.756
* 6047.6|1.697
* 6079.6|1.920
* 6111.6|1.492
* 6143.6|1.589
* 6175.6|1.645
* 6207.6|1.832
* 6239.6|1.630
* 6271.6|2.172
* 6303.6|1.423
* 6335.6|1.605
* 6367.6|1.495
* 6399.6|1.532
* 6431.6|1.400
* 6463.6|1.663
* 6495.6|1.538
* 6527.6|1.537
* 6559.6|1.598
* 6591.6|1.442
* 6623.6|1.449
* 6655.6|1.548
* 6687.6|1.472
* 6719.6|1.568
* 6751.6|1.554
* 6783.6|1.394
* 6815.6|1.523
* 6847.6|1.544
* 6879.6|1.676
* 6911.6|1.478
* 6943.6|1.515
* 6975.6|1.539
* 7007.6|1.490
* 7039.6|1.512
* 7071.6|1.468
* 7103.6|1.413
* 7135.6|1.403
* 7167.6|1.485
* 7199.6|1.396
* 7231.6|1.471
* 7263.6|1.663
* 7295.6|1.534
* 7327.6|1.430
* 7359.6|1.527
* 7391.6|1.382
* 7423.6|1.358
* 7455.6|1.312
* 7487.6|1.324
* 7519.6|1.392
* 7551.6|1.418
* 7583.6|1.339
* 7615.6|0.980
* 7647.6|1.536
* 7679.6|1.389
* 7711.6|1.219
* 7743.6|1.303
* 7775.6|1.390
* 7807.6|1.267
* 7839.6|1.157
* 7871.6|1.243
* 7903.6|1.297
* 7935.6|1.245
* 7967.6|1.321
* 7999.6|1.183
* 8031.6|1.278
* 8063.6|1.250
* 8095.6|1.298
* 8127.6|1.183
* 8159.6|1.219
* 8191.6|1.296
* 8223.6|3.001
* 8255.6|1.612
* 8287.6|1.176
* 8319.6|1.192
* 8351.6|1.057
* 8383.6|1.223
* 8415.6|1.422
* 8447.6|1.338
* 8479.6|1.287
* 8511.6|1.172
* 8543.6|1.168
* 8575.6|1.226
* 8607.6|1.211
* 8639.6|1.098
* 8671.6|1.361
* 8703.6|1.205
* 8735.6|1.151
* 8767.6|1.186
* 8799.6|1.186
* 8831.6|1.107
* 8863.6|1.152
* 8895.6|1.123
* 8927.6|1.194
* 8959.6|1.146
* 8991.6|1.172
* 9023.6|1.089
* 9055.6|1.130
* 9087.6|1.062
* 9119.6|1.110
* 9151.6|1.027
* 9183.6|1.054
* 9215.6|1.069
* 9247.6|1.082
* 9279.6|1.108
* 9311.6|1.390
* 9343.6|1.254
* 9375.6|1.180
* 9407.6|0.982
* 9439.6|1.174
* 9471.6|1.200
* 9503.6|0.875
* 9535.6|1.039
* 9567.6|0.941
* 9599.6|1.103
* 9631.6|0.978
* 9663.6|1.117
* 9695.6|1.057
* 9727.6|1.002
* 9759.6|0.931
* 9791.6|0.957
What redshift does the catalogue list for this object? 0.253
